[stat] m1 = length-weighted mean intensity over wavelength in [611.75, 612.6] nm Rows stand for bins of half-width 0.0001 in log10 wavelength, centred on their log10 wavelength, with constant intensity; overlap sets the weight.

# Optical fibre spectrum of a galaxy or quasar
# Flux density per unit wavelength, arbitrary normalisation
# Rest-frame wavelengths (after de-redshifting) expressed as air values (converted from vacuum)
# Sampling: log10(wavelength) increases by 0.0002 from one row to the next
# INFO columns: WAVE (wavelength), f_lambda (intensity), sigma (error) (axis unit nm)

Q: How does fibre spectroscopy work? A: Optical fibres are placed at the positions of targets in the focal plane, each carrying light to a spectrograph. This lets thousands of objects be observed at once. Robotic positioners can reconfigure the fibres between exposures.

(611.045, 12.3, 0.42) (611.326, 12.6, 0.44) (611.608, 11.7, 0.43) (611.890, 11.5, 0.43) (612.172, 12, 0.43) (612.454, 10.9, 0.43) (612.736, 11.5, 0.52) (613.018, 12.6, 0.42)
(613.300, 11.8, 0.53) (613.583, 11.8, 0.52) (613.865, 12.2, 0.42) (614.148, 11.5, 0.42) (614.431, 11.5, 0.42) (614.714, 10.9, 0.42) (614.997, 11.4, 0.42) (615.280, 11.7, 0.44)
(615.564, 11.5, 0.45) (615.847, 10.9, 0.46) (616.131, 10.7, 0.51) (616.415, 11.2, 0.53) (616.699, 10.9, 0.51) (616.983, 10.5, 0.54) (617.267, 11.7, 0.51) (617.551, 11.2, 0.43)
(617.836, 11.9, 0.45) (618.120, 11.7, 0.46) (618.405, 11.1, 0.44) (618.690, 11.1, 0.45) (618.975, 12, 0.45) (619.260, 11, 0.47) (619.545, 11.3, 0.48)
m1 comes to 11.5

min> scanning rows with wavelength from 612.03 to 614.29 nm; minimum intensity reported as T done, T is 10.9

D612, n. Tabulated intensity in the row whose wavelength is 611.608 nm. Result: 11.7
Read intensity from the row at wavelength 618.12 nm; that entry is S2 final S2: 11.7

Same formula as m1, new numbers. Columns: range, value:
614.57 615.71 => 11.4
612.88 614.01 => 12.1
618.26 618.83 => 11.1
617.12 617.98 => 11.6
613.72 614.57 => 11.7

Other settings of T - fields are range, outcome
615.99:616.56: 10.7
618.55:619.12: 11.1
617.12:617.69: 11.2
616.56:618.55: 10.5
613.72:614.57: 11.5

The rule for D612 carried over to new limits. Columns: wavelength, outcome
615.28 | 11.7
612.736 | 11.5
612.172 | 12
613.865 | 12.2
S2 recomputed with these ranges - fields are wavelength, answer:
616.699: 10.9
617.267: 11.7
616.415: 11.2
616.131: 10.7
